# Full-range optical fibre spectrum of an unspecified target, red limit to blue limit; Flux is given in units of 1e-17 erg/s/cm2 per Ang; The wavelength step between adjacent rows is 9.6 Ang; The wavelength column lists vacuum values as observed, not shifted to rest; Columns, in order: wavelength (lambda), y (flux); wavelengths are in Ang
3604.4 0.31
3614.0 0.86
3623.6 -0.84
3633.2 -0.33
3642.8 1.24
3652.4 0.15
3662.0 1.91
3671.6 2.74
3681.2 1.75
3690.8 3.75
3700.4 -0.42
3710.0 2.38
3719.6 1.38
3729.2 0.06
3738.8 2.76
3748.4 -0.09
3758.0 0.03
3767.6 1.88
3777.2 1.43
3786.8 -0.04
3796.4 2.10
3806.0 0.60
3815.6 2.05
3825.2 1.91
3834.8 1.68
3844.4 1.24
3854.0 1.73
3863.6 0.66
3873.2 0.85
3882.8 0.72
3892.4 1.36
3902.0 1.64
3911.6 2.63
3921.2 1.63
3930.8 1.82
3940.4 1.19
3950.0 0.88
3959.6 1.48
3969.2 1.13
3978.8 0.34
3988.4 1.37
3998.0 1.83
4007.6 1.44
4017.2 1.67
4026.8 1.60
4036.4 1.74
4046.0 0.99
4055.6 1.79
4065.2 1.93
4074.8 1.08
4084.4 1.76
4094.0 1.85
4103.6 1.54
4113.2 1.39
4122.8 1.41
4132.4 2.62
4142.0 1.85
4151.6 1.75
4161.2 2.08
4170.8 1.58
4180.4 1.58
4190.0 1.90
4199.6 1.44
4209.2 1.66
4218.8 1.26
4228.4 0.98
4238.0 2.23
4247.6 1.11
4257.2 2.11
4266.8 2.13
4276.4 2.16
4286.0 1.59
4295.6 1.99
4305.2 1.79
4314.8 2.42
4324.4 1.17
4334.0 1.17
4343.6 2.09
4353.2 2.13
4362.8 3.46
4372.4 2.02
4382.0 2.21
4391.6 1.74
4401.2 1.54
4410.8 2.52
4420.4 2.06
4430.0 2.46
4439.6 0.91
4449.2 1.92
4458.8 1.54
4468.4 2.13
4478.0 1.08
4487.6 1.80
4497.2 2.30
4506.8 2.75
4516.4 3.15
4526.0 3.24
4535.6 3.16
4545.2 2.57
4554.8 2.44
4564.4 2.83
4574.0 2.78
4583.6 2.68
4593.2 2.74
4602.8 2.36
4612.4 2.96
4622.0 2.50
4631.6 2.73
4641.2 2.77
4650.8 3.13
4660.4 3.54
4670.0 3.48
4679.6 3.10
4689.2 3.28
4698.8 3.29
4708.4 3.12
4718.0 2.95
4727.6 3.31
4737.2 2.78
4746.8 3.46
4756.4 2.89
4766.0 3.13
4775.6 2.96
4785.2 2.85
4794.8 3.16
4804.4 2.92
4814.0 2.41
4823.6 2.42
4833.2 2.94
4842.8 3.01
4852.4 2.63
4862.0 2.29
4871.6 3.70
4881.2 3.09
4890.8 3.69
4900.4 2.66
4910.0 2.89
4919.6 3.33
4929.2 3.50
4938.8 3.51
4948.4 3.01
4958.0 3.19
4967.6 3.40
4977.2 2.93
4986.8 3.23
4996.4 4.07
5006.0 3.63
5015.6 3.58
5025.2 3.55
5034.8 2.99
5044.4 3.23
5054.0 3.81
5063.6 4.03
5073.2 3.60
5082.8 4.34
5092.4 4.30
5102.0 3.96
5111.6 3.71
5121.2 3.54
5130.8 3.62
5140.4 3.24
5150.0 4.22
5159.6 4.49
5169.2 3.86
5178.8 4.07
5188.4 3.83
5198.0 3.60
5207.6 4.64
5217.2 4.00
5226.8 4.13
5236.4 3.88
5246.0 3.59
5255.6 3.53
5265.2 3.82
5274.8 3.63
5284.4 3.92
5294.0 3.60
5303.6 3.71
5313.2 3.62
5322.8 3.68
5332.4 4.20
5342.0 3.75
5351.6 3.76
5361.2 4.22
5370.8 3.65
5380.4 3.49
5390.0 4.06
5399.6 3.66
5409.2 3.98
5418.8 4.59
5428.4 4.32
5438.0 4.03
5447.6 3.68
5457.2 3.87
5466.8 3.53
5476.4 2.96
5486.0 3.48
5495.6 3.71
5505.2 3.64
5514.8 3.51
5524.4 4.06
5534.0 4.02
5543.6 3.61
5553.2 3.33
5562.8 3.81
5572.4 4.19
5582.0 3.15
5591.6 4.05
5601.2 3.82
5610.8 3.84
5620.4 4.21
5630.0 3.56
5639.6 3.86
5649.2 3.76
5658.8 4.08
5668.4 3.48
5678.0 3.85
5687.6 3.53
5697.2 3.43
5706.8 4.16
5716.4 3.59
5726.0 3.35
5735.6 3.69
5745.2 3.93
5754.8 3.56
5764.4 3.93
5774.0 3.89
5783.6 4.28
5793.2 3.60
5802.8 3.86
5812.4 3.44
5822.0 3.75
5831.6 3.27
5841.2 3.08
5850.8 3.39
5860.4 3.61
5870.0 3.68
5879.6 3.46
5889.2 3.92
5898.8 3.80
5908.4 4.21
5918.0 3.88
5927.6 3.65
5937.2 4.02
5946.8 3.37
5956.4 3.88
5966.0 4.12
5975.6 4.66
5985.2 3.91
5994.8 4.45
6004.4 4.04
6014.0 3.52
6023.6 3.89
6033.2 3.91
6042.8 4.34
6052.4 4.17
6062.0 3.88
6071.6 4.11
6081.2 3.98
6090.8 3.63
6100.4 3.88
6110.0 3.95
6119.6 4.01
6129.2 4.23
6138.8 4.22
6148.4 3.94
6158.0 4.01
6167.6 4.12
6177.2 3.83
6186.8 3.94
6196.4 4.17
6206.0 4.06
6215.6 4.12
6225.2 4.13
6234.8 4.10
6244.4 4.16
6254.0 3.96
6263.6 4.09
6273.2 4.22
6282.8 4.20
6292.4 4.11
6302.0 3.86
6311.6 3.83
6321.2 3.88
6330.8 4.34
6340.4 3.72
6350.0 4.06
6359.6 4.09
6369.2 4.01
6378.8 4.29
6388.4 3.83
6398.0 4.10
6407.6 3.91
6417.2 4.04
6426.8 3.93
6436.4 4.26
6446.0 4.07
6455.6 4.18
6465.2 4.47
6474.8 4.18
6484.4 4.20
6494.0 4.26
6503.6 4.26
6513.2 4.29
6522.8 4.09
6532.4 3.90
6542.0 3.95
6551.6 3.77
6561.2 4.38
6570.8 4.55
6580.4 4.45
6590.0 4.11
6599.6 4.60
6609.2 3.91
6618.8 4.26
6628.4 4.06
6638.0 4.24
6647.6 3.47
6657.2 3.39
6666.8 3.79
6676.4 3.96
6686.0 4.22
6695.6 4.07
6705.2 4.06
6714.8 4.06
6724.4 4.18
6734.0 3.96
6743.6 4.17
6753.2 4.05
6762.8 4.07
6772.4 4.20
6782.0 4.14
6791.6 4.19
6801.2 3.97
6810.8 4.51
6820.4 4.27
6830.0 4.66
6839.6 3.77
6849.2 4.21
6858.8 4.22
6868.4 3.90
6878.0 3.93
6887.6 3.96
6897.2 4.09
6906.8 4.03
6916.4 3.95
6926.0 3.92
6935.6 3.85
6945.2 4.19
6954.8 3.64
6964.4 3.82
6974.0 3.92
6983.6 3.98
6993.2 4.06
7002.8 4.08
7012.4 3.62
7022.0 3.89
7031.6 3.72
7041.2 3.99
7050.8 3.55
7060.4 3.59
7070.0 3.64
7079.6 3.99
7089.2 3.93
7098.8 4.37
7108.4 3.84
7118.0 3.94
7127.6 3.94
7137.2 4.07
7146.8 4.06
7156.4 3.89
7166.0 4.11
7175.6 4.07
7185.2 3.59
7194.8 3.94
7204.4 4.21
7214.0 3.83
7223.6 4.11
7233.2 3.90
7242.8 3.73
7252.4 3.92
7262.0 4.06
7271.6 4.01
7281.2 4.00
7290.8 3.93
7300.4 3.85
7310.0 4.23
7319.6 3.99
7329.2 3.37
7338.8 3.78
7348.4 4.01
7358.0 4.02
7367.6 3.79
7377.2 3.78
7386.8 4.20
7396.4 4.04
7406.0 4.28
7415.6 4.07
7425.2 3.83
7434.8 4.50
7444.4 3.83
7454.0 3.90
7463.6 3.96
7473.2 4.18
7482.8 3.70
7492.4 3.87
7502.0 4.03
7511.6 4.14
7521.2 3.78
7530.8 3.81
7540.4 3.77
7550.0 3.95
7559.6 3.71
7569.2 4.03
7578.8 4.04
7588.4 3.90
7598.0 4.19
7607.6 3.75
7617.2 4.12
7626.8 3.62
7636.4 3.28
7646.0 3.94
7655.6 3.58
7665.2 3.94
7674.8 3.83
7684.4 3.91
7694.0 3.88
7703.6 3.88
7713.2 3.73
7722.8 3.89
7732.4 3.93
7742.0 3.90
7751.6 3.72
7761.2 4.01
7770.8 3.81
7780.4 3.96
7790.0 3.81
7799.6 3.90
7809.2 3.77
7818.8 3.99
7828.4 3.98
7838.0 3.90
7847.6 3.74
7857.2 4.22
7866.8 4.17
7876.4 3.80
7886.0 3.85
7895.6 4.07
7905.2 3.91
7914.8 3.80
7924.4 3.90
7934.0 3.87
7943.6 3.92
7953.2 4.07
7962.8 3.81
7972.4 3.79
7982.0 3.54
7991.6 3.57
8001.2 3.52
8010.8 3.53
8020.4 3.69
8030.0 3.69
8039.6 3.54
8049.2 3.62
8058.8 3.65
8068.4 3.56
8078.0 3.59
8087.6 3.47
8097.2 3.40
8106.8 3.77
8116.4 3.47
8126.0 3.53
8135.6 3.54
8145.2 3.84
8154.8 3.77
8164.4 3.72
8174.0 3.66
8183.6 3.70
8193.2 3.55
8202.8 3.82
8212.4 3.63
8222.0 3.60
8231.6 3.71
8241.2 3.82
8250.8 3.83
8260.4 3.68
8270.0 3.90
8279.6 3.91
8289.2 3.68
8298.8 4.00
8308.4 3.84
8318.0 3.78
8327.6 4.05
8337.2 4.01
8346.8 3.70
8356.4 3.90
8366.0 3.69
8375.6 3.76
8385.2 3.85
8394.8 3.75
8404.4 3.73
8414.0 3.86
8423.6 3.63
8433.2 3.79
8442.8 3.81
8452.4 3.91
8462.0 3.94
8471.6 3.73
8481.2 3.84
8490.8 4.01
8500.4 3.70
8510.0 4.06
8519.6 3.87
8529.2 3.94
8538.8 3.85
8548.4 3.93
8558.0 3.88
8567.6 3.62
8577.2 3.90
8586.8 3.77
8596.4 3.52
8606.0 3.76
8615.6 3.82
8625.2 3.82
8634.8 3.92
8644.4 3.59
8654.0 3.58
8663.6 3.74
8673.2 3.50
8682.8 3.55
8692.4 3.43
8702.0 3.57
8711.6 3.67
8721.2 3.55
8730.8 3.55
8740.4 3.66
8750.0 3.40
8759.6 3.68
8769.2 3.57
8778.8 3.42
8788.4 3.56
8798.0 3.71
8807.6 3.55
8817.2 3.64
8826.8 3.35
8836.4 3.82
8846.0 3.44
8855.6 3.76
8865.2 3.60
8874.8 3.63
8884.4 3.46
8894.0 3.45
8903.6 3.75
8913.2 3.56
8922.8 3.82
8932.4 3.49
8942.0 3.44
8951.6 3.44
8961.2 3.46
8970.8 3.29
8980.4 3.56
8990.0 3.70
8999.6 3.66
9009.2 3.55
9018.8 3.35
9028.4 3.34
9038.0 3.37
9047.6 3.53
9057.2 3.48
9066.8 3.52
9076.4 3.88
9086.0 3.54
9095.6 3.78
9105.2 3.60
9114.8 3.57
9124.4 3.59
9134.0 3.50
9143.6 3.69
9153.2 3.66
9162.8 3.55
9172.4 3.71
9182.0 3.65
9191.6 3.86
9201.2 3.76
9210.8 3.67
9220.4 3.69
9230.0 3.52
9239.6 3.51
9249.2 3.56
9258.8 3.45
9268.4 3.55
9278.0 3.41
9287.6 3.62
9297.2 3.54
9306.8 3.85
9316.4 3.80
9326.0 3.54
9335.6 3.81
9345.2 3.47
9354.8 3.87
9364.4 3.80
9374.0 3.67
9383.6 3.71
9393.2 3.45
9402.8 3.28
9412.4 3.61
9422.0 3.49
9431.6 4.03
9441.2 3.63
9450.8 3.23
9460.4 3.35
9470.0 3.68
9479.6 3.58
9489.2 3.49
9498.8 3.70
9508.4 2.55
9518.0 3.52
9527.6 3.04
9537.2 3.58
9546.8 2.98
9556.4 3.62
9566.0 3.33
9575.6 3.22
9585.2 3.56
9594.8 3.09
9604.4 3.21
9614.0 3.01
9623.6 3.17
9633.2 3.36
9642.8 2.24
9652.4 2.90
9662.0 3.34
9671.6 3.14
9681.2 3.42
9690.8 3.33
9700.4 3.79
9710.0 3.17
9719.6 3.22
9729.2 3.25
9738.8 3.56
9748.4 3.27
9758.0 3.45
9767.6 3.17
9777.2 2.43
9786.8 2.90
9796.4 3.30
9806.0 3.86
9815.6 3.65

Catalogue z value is 0.129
